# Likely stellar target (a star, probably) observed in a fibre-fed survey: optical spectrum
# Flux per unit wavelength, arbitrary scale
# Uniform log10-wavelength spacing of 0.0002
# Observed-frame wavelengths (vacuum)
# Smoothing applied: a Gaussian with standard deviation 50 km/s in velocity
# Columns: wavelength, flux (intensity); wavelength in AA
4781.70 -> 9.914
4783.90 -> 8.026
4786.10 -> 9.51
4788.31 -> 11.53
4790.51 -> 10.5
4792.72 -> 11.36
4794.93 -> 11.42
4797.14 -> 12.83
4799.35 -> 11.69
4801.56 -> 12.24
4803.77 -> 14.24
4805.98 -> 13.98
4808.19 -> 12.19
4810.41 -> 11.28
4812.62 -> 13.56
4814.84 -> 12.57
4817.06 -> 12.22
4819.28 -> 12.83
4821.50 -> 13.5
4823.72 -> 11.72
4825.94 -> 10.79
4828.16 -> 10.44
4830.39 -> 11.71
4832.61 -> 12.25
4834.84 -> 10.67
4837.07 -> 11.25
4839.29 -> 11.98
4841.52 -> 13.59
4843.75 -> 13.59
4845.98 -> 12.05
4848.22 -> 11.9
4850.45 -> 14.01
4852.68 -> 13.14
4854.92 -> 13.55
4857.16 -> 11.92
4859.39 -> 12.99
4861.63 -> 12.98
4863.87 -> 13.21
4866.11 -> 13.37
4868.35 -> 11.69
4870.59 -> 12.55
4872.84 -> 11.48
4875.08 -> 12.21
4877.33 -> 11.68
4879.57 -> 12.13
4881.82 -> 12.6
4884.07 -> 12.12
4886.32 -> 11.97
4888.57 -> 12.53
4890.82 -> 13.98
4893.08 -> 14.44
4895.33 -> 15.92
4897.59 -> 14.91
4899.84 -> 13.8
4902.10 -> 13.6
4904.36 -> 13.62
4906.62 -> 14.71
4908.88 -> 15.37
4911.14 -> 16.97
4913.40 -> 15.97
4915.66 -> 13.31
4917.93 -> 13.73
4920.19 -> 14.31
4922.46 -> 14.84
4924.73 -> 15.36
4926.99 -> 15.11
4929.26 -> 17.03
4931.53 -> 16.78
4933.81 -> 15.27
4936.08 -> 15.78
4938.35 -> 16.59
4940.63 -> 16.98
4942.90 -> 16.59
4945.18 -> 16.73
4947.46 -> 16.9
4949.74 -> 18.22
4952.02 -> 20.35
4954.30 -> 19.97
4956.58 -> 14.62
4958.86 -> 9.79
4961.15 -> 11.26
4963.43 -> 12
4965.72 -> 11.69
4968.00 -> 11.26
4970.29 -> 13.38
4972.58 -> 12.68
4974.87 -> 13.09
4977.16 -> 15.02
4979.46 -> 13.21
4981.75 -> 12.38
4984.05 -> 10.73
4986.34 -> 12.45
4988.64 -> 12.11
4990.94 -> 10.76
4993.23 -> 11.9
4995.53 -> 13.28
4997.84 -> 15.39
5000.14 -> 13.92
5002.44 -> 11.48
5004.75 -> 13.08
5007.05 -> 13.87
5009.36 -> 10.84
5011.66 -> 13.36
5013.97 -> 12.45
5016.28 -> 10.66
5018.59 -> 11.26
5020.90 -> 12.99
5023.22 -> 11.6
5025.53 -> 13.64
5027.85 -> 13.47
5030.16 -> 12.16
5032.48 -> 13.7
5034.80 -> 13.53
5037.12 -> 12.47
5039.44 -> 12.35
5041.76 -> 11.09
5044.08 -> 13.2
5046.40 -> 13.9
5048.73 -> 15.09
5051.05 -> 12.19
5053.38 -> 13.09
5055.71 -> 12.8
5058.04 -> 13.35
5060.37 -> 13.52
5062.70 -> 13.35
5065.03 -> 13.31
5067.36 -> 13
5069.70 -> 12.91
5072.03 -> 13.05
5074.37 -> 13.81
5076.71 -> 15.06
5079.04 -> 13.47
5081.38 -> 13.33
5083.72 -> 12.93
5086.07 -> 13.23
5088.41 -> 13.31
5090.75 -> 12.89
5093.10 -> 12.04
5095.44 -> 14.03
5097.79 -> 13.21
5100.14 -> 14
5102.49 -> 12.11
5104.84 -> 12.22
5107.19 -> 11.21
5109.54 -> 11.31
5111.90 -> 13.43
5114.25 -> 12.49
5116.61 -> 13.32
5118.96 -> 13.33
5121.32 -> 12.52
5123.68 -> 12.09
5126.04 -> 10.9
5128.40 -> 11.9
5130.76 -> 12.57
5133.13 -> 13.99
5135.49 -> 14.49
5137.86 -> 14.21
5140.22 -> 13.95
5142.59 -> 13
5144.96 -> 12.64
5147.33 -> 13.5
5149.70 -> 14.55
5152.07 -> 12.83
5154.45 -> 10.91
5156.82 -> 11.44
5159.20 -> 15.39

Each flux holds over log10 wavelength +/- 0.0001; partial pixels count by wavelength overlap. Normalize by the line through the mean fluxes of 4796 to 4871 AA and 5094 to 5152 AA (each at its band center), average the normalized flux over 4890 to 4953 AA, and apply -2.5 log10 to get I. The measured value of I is -0.23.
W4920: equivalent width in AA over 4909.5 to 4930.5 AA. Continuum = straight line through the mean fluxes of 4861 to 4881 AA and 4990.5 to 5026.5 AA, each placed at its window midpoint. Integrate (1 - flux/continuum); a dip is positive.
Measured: -4.7 AA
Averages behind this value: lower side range 12.4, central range 15.2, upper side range 12.6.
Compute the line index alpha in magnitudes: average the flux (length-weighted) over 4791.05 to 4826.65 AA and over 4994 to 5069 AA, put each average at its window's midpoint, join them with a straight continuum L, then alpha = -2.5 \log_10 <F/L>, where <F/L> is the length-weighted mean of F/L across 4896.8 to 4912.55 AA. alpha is -0.17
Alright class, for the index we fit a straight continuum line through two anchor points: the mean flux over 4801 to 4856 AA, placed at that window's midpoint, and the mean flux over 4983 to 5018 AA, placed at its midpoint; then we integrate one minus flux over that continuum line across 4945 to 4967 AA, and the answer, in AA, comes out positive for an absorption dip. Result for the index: -4.7 AA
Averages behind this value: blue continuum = 12.5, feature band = 15.1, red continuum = 12.4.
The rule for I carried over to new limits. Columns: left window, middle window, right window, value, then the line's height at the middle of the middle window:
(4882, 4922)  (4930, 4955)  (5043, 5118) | -0.23 mag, 13.9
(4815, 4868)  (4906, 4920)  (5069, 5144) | -0.19 mag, 12.6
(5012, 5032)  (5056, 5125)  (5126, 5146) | -0.01 mag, 12.9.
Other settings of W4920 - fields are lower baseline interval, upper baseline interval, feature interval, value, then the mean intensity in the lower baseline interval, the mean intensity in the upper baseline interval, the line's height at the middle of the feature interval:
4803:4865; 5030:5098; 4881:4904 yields -1.7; 12.5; 13.2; 12.7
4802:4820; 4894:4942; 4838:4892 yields 5.4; 12.8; 15.2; 14.1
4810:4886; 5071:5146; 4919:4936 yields -4.1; 12.3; 13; 12.5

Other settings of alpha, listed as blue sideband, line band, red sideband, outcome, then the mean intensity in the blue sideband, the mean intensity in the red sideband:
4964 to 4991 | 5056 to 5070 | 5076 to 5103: -0.011 mag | 12.5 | 13.3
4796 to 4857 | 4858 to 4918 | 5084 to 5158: -0.080 mag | 12.4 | 12.8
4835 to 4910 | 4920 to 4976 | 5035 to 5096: -0.153 mag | 13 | 13.2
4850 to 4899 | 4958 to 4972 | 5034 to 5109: 0.121 mag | 13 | 13.1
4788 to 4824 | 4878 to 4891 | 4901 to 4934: 0.150 mag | 12.4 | 15.1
